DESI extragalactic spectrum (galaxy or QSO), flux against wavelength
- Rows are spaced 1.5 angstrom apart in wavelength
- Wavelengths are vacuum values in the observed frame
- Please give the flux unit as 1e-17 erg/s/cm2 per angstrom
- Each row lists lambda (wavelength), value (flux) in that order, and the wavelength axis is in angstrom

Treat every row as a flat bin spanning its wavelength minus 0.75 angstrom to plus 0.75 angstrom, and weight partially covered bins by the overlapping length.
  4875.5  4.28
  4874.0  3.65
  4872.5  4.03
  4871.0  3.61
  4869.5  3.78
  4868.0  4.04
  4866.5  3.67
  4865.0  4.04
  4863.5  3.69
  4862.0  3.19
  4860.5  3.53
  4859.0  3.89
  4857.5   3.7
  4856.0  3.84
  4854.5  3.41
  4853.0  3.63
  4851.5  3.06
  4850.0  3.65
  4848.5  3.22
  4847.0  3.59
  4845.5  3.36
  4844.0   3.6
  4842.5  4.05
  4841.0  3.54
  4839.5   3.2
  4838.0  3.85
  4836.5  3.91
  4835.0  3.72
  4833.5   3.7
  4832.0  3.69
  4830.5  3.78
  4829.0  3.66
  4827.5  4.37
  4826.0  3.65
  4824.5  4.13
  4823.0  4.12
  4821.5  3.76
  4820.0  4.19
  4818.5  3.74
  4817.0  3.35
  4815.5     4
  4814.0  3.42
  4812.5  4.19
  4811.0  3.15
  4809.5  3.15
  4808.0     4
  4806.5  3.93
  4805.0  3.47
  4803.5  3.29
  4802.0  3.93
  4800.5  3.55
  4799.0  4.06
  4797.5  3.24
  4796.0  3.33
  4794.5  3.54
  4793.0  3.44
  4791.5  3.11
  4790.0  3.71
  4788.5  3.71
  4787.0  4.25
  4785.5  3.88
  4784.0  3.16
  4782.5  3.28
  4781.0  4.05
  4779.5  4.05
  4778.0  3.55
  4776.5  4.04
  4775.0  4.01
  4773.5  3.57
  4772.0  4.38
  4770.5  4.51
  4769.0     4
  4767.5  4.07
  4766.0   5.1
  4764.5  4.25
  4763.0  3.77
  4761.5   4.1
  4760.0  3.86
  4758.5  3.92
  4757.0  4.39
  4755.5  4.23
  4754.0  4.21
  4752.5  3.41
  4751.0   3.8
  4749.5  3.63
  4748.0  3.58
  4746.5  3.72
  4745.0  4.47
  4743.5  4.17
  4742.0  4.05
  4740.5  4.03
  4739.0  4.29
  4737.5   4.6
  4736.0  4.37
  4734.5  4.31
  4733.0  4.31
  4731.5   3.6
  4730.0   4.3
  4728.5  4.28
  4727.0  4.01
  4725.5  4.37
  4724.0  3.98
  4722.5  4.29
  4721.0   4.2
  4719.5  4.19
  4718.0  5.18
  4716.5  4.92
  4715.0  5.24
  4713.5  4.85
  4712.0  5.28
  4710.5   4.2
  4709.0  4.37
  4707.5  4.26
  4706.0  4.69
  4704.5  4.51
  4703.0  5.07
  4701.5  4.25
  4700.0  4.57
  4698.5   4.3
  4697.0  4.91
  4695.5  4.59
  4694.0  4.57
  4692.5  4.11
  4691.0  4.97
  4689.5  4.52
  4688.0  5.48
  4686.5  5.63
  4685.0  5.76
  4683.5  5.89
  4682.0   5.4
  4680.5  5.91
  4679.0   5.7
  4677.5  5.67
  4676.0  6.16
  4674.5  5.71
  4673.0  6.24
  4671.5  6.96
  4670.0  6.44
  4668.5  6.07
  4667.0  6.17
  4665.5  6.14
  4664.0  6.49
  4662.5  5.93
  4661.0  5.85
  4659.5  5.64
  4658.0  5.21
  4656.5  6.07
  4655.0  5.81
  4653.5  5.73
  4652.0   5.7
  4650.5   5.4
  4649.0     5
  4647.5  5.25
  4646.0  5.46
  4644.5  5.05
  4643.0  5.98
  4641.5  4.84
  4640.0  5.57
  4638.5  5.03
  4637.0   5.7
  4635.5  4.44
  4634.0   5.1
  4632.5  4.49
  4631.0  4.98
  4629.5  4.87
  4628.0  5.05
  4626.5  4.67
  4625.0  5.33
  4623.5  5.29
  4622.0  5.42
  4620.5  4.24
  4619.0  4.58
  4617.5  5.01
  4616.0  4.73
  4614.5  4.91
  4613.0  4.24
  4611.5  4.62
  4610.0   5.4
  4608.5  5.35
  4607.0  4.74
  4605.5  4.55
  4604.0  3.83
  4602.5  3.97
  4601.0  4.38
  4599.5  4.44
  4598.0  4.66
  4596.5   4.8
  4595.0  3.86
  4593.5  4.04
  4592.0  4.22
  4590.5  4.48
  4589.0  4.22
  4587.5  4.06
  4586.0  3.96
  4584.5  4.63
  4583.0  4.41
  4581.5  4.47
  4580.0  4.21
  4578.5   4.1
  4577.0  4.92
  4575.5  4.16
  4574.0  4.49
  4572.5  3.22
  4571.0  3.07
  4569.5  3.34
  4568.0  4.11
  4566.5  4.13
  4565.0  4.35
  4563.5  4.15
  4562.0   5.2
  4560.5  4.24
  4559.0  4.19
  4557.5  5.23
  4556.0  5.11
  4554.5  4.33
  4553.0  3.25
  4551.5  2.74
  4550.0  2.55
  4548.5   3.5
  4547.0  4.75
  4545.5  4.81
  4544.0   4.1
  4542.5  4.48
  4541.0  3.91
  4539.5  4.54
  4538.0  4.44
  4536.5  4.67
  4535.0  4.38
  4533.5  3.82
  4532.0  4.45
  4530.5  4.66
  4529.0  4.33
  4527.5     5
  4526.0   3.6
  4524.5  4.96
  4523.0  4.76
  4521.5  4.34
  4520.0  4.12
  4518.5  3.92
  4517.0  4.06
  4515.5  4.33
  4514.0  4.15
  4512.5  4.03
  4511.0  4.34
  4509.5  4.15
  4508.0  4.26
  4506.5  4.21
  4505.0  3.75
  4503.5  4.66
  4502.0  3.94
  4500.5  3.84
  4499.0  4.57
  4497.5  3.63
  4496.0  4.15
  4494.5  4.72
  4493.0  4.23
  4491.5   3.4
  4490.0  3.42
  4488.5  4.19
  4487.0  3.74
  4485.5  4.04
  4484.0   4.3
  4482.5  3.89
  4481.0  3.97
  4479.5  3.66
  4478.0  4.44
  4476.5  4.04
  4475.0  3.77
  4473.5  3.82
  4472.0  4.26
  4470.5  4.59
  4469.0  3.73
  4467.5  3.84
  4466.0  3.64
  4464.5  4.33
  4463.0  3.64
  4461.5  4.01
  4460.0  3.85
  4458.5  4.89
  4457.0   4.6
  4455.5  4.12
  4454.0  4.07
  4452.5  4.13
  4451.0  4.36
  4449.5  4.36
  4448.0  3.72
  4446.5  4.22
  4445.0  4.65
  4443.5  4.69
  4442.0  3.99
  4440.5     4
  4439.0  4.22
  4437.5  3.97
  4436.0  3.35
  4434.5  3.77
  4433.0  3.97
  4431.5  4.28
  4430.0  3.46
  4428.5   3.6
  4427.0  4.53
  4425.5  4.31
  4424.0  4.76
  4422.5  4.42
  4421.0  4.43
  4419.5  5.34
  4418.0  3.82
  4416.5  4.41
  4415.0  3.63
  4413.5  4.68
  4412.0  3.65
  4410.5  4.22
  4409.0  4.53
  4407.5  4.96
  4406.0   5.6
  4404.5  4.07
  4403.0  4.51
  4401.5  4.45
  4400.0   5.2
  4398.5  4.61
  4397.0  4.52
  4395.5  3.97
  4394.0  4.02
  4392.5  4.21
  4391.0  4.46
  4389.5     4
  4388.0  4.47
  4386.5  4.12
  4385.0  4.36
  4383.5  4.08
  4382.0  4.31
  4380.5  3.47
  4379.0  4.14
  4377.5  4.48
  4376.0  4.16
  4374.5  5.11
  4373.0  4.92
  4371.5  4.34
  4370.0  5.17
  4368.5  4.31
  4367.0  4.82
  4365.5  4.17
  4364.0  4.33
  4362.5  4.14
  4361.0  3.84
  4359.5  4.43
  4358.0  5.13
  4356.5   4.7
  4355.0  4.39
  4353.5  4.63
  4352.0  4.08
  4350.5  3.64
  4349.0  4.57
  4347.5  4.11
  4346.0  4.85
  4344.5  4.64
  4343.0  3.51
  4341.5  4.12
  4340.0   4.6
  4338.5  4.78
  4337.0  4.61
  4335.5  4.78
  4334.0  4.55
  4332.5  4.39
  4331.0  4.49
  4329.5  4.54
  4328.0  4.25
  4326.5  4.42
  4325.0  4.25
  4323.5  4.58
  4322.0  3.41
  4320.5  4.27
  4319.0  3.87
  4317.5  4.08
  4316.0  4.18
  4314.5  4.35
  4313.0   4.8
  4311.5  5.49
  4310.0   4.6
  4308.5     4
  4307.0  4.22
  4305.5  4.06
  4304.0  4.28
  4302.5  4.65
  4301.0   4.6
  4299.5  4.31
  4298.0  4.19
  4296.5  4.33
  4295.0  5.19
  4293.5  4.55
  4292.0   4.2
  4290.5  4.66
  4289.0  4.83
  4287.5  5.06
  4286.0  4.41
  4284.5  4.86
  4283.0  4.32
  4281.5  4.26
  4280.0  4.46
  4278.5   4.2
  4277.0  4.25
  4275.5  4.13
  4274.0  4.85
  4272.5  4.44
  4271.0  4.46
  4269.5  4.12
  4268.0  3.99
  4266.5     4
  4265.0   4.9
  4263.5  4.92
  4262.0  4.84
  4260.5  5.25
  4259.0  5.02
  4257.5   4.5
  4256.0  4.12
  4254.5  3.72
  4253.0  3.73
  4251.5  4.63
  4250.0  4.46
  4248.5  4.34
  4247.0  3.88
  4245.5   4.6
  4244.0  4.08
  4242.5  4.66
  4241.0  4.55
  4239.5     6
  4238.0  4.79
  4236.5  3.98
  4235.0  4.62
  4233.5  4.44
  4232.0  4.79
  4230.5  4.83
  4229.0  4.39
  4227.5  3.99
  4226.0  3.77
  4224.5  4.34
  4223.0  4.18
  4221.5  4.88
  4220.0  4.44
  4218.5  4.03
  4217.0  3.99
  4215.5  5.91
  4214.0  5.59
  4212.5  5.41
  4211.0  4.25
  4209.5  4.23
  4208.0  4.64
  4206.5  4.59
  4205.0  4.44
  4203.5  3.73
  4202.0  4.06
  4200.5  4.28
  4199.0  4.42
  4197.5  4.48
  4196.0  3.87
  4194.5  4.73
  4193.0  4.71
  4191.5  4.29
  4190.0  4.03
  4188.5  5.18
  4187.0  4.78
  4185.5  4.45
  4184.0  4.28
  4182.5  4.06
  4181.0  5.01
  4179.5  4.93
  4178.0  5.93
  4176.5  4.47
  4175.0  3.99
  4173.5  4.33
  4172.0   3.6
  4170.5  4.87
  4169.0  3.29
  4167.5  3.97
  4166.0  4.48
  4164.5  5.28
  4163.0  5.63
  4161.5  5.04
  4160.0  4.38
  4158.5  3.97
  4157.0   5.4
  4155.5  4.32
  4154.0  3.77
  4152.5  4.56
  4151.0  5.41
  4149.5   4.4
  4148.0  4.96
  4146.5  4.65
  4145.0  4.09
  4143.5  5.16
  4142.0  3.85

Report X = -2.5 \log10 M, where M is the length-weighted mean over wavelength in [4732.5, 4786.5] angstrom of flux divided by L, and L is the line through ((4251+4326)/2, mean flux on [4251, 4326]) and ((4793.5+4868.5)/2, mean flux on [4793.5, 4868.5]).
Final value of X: -0.072 mag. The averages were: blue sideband 4.43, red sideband 3.67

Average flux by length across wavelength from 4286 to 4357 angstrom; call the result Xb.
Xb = 4.42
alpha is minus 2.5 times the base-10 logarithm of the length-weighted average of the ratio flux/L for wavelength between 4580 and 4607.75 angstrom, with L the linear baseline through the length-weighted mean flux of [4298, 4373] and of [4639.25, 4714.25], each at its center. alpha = 0.19 mag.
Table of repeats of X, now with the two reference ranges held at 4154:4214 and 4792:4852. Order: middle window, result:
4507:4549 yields -0.07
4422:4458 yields 0.01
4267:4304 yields -0.02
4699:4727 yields -0.20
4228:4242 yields -0.06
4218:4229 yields 0.05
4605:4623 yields -0.22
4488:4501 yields 0.02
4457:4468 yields 0.02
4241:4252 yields 0.01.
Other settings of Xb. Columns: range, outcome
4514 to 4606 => 4.23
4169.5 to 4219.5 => 4.53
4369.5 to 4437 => 4.33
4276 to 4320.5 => 4.45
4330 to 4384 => 4.41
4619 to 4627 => 4.96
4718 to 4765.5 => 4.11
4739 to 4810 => 3.86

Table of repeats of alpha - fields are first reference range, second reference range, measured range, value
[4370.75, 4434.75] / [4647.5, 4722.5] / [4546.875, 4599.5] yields 0.19 mag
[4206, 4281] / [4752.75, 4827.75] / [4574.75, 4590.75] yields -0.06 mag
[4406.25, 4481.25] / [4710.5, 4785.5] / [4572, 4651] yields -0.13 mag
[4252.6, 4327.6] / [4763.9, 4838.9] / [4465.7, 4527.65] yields 0.02 mag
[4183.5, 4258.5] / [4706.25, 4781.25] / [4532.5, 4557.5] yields 0.05 mag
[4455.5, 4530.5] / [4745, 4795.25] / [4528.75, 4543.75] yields -0.07 mag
